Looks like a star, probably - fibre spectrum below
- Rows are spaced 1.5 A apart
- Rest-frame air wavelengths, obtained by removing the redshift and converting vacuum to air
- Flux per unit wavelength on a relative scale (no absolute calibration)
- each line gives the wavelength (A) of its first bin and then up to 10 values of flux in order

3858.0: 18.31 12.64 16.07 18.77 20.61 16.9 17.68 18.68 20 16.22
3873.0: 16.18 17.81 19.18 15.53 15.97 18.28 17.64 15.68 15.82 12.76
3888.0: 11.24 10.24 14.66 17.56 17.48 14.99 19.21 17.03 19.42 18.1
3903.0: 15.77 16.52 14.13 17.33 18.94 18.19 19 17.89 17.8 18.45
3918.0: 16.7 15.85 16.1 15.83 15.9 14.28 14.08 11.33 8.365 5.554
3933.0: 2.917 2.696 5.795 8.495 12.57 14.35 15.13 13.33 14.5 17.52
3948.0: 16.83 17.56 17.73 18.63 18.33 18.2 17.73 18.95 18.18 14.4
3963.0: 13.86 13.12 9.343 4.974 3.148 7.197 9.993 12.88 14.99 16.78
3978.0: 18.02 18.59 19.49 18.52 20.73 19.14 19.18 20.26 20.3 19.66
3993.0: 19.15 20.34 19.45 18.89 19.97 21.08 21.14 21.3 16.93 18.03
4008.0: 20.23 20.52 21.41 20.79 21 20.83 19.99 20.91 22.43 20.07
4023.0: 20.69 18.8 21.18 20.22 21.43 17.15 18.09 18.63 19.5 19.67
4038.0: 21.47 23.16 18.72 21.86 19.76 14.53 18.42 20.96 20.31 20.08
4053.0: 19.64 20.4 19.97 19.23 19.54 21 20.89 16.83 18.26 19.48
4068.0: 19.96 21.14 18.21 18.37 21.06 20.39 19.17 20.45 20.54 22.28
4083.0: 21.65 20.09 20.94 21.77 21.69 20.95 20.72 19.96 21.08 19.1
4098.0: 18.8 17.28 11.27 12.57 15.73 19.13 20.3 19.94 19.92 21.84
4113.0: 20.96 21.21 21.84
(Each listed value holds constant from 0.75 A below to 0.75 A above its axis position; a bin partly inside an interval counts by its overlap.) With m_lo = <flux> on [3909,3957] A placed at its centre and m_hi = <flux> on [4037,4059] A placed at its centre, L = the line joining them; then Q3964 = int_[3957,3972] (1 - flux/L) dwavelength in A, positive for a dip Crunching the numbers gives 3.9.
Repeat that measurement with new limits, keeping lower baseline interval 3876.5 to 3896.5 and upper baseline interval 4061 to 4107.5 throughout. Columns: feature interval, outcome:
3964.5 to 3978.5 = 5.1 A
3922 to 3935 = 4.8 A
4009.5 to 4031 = -3.0 A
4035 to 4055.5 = -1.5 A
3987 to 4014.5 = -3.6 A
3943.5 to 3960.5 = -0.8 A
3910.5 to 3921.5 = -1.1 A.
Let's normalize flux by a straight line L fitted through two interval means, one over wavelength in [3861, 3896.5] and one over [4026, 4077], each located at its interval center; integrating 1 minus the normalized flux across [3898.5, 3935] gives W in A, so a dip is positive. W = 5.1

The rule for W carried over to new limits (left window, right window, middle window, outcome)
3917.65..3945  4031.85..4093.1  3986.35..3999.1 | -3.4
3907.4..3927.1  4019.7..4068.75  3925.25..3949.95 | 8.6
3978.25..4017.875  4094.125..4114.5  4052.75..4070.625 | -0.6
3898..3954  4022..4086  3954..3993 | 2.3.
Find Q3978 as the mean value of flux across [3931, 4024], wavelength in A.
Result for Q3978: 16.4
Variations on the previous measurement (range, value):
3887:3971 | 14.4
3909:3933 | 14.8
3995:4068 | 19.9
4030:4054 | 19.5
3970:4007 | 18.2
